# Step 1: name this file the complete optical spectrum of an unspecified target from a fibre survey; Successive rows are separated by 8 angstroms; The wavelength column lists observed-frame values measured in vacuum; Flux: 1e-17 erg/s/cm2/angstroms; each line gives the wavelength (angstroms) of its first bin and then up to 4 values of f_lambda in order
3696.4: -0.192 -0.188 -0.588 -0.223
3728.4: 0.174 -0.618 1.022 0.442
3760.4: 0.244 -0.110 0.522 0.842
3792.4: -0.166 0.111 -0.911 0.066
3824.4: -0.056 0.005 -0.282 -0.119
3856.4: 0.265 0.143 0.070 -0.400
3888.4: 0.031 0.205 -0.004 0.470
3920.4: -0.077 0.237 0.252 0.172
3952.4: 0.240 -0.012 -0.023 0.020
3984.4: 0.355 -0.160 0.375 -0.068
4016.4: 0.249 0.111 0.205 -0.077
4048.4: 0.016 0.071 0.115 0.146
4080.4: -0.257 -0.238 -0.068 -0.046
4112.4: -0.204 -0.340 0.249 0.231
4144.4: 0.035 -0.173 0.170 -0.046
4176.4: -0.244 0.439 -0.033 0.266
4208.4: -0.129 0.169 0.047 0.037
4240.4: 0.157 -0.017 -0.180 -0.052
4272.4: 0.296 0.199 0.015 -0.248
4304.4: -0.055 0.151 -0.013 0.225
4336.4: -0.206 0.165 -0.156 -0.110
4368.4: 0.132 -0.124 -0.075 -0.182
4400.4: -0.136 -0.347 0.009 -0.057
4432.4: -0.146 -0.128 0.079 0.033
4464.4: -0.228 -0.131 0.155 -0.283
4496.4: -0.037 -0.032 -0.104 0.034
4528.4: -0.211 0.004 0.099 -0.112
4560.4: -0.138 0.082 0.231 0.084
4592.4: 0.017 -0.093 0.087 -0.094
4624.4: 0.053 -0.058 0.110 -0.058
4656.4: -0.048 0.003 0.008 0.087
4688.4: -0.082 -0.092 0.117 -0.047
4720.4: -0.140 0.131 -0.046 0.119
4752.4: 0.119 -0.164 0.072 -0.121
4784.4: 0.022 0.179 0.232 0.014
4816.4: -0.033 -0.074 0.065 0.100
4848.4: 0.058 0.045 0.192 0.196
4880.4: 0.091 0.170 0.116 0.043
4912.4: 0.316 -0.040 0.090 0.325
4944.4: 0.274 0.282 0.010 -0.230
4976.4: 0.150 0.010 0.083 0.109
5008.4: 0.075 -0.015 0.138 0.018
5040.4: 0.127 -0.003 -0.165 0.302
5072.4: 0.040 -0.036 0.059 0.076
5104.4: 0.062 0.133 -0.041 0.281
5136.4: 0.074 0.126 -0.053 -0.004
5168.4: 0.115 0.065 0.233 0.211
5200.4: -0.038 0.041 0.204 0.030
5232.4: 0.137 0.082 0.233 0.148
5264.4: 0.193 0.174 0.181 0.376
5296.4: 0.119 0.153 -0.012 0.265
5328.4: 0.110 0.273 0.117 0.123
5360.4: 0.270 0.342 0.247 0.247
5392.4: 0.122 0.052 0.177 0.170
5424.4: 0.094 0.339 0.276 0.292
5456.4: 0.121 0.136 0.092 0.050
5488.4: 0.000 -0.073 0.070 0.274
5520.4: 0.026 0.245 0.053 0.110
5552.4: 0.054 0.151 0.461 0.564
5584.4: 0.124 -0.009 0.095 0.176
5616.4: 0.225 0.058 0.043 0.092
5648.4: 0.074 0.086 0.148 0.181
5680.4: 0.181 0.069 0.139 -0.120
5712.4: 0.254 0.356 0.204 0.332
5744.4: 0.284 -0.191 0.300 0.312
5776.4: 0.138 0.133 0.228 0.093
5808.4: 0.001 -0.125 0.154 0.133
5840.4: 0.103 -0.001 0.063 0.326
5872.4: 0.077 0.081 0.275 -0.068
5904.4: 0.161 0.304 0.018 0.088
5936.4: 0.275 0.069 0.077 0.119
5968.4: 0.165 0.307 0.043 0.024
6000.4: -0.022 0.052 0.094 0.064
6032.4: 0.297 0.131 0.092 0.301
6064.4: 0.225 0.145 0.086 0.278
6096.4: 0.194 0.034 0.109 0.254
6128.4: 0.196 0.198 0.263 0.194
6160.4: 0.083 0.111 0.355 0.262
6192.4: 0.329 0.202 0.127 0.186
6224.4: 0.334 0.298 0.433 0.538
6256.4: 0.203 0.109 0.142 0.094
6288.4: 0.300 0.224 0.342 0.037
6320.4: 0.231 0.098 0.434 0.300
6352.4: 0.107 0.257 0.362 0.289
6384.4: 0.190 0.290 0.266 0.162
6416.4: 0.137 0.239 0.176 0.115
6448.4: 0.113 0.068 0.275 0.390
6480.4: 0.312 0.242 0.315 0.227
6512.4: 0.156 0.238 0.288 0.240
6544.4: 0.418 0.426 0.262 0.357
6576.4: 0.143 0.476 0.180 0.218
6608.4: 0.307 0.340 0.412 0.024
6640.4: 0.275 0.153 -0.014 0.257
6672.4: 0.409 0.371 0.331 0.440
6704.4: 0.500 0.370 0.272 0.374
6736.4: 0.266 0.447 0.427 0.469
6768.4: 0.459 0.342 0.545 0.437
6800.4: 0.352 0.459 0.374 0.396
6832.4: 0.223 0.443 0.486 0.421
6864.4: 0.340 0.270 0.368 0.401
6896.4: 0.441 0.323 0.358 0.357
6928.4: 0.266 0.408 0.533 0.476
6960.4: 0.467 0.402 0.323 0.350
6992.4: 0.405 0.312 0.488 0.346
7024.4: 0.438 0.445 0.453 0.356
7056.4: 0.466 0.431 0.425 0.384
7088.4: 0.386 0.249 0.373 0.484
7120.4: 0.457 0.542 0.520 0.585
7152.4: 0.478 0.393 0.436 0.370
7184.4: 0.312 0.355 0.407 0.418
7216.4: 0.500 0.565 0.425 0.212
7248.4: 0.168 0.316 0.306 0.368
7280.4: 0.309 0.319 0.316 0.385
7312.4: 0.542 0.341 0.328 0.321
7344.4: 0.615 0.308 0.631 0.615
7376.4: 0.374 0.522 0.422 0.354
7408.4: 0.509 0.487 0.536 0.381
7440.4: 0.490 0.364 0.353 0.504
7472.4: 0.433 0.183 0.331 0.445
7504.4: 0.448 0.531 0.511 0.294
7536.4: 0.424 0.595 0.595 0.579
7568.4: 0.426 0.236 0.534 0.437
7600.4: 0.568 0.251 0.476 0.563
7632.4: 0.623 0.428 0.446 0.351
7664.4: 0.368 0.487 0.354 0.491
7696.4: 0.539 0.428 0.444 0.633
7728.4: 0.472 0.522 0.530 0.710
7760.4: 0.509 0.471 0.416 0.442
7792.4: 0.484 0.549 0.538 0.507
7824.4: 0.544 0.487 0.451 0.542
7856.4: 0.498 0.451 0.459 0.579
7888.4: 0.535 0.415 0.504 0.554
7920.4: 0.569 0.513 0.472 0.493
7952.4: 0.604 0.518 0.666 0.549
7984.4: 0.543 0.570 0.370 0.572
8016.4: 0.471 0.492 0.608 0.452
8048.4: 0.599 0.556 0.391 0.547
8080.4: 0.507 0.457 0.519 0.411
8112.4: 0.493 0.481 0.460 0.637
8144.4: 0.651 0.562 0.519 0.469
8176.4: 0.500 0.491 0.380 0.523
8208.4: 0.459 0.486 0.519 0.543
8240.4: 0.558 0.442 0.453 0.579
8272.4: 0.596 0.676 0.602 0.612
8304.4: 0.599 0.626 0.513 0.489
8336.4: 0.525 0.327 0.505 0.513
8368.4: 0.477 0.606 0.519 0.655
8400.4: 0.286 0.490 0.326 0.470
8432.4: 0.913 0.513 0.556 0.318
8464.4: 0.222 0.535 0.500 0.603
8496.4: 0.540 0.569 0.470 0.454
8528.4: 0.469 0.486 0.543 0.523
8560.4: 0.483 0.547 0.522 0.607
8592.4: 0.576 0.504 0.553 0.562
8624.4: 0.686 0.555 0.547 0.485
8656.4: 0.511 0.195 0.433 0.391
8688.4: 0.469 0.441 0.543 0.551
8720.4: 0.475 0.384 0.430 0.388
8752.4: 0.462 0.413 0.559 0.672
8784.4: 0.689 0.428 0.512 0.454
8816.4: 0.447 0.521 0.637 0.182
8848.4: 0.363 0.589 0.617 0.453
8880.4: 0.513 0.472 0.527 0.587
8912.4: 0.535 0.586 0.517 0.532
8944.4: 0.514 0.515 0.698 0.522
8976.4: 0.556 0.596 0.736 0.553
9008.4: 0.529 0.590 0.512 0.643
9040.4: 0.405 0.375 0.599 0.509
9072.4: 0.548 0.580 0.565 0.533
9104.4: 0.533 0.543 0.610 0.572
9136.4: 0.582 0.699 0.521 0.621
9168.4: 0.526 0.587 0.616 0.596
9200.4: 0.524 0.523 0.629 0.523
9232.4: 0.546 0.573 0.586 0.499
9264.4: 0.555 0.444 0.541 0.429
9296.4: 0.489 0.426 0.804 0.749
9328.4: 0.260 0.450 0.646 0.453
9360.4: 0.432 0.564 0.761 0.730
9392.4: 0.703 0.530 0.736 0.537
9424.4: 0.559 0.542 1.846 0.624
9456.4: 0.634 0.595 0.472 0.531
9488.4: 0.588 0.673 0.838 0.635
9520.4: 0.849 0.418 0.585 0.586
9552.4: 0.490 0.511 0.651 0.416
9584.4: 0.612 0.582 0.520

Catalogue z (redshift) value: 0.67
